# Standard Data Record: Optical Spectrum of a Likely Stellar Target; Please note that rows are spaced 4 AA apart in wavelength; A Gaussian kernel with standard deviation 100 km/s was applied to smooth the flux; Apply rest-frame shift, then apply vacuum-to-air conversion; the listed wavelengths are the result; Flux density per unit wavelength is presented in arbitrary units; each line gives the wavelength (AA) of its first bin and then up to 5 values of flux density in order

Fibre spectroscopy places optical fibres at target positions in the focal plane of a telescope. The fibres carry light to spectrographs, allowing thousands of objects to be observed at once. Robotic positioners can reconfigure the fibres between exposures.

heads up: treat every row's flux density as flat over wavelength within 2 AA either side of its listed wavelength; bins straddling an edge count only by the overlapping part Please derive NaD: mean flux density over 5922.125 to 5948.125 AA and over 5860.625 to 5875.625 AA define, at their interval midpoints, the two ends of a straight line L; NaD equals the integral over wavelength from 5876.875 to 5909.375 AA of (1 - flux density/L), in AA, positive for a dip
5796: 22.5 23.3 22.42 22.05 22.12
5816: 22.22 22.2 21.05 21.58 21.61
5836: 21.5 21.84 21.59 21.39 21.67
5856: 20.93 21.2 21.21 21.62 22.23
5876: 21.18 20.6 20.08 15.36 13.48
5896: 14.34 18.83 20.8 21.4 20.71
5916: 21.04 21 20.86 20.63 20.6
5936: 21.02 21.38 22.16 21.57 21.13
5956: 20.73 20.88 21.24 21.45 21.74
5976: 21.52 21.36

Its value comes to 4.96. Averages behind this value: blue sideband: 21.6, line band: 18.2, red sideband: 21.1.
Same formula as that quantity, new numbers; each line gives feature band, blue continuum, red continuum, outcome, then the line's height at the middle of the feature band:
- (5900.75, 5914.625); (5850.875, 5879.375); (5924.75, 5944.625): 0.27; 21.2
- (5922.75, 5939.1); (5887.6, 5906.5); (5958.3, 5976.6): -1.57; 19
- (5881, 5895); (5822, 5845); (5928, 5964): 3.20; 21.3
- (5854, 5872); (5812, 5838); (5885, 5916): -1.31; 19.9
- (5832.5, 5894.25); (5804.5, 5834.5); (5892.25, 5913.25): -0.55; 20.2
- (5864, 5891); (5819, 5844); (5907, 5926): 1.61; 21.3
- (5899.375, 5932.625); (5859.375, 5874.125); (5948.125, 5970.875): 0.98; 21.4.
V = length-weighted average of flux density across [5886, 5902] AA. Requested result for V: 15.5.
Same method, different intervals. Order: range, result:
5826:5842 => 21.6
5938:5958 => 21.4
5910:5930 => 20.8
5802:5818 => 22.2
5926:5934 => 20.6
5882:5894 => 16.3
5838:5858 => 21.5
